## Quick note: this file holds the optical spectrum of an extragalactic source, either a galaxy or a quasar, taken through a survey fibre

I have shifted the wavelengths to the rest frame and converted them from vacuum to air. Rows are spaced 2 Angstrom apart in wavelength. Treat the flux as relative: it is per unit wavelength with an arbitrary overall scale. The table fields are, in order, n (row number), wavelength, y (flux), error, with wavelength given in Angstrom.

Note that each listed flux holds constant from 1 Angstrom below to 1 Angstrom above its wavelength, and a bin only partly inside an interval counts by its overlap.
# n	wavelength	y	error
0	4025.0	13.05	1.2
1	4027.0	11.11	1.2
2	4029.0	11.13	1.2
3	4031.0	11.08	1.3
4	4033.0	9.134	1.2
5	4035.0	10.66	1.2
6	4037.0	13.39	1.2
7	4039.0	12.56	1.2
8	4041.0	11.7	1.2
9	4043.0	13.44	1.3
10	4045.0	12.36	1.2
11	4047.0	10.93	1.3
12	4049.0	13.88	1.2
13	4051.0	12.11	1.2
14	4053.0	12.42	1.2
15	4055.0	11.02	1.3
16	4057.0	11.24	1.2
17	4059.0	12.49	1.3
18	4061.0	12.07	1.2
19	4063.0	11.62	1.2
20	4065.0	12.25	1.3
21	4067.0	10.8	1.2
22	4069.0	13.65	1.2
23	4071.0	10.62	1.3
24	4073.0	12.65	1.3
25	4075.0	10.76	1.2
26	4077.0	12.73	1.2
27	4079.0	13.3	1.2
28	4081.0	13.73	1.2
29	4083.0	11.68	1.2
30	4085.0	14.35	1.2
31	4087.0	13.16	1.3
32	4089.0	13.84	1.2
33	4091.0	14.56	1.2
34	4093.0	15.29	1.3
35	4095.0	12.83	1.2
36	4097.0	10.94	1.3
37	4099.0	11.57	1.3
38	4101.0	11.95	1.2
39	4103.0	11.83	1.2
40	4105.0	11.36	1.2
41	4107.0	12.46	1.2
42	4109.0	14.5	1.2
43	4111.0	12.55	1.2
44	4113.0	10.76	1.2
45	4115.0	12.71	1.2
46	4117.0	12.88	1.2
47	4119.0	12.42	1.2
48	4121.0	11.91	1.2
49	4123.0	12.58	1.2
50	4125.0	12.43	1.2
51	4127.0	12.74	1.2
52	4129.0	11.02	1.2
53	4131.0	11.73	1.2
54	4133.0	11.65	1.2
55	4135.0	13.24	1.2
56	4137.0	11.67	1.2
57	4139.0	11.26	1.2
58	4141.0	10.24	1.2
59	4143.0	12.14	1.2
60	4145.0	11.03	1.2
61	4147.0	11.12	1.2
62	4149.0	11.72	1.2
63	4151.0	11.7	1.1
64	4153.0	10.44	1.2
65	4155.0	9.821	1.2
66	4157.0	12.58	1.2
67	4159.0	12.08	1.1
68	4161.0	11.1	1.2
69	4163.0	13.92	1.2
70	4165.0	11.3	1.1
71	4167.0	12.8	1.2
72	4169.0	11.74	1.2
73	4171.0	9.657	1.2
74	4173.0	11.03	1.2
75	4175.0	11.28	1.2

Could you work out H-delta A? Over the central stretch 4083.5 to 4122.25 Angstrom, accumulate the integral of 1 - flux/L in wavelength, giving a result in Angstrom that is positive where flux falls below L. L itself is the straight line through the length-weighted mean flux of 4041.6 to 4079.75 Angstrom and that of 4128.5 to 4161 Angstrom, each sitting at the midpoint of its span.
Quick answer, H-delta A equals -3.1 Angstrom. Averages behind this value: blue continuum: 12.1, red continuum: 11.5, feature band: 12.7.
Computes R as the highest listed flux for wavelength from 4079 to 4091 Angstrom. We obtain 14.56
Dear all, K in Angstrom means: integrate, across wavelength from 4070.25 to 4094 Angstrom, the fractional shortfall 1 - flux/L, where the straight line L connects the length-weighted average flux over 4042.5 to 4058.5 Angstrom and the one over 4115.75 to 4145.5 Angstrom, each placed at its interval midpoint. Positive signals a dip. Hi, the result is -2.0 Angstrom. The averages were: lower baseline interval 12.1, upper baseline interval 12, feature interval 13.1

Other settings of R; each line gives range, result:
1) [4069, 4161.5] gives 15.29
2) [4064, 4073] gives 13.65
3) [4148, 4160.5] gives 12.58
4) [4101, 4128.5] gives 14.5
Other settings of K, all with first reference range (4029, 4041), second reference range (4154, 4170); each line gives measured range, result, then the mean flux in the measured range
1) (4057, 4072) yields -0.5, 11.9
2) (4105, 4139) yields -1.5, 12.3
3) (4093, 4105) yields -0.4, 12.1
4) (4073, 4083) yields -0.8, 12.5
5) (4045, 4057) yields -0.6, 12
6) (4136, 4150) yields 0.6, 11.3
